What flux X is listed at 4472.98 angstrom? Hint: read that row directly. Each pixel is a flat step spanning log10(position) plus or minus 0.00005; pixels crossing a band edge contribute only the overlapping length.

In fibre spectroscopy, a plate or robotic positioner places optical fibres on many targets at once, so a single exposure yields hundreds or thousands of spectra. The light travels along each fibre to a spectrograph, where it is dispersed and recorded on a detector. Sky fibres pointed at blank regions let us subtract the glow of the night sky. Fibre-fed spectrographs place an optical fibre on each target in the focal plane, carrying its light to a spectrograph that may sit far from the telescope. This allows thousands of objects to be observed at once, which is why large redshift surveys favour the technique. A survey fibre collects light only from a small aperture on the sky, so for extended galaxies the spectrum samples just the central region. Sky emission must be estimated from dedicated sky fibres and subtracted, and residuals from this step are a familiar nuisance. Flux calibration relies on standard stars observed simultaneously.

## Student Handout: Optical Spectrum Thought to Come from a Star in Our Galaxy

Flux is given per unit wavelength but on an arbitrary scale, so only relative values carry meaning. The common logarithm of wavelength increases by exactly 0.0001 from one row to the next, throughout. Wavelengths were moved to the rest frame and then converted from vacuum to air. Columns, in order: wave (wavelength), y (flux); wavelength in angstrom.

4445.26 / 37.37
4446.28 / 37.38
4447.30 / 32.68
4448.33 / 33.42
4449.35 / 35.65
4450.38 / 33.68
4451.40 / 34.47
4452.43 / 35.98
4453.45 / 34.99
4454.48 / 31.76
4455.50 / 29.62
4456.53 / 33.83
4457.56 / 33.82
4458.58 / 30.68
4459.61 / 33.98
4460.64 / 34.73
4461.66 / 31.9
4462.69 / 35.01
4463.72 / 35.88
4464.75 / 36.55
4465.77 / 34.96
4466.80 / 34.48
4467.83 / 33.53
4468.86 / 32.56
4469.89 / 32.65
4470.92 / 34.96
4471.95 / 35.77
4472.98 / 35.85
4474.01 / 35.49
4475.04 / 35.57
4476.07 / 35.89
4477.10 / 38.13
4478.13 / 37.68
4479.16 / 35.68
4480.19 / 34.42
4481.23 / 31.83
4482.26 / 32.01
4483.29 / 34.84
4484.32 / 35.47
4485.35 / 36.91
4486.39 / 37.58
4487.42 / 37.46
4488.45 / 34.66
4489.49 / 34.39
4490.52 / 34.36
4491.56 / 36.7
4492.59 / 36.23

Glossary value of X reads 35.85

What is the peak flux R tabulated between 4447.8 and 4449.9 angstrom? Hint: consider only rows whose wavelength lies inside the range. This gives 35.65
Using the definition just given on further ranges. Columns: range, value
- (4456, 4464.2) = 35.88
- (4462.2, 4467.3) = 36.55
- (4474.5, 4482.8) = 38.13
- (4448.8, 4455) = 35.98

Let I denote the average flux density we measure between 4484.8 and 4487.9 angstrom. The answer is 37.3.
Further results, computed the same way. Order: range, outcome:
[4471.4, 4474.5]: 35.7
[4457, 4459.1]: 32.3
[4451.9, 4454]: 35.4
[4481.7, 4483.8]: 33.5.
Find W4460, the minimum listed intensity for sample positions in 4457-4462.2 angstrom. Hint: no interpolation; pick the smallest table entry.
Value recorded 30.68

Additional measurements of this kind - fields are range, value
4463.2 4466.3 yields 34.96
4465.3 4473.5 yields 32.56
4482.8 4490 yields 34.39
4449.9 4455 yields 31.76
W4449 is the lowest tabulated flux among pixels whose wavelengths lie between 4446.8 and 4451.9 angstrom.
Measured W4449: 32.68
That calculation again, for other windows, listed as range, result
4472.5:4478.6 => 35.49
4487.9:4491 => 34.36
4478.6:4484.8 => 31.83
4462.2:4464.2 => 35.01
